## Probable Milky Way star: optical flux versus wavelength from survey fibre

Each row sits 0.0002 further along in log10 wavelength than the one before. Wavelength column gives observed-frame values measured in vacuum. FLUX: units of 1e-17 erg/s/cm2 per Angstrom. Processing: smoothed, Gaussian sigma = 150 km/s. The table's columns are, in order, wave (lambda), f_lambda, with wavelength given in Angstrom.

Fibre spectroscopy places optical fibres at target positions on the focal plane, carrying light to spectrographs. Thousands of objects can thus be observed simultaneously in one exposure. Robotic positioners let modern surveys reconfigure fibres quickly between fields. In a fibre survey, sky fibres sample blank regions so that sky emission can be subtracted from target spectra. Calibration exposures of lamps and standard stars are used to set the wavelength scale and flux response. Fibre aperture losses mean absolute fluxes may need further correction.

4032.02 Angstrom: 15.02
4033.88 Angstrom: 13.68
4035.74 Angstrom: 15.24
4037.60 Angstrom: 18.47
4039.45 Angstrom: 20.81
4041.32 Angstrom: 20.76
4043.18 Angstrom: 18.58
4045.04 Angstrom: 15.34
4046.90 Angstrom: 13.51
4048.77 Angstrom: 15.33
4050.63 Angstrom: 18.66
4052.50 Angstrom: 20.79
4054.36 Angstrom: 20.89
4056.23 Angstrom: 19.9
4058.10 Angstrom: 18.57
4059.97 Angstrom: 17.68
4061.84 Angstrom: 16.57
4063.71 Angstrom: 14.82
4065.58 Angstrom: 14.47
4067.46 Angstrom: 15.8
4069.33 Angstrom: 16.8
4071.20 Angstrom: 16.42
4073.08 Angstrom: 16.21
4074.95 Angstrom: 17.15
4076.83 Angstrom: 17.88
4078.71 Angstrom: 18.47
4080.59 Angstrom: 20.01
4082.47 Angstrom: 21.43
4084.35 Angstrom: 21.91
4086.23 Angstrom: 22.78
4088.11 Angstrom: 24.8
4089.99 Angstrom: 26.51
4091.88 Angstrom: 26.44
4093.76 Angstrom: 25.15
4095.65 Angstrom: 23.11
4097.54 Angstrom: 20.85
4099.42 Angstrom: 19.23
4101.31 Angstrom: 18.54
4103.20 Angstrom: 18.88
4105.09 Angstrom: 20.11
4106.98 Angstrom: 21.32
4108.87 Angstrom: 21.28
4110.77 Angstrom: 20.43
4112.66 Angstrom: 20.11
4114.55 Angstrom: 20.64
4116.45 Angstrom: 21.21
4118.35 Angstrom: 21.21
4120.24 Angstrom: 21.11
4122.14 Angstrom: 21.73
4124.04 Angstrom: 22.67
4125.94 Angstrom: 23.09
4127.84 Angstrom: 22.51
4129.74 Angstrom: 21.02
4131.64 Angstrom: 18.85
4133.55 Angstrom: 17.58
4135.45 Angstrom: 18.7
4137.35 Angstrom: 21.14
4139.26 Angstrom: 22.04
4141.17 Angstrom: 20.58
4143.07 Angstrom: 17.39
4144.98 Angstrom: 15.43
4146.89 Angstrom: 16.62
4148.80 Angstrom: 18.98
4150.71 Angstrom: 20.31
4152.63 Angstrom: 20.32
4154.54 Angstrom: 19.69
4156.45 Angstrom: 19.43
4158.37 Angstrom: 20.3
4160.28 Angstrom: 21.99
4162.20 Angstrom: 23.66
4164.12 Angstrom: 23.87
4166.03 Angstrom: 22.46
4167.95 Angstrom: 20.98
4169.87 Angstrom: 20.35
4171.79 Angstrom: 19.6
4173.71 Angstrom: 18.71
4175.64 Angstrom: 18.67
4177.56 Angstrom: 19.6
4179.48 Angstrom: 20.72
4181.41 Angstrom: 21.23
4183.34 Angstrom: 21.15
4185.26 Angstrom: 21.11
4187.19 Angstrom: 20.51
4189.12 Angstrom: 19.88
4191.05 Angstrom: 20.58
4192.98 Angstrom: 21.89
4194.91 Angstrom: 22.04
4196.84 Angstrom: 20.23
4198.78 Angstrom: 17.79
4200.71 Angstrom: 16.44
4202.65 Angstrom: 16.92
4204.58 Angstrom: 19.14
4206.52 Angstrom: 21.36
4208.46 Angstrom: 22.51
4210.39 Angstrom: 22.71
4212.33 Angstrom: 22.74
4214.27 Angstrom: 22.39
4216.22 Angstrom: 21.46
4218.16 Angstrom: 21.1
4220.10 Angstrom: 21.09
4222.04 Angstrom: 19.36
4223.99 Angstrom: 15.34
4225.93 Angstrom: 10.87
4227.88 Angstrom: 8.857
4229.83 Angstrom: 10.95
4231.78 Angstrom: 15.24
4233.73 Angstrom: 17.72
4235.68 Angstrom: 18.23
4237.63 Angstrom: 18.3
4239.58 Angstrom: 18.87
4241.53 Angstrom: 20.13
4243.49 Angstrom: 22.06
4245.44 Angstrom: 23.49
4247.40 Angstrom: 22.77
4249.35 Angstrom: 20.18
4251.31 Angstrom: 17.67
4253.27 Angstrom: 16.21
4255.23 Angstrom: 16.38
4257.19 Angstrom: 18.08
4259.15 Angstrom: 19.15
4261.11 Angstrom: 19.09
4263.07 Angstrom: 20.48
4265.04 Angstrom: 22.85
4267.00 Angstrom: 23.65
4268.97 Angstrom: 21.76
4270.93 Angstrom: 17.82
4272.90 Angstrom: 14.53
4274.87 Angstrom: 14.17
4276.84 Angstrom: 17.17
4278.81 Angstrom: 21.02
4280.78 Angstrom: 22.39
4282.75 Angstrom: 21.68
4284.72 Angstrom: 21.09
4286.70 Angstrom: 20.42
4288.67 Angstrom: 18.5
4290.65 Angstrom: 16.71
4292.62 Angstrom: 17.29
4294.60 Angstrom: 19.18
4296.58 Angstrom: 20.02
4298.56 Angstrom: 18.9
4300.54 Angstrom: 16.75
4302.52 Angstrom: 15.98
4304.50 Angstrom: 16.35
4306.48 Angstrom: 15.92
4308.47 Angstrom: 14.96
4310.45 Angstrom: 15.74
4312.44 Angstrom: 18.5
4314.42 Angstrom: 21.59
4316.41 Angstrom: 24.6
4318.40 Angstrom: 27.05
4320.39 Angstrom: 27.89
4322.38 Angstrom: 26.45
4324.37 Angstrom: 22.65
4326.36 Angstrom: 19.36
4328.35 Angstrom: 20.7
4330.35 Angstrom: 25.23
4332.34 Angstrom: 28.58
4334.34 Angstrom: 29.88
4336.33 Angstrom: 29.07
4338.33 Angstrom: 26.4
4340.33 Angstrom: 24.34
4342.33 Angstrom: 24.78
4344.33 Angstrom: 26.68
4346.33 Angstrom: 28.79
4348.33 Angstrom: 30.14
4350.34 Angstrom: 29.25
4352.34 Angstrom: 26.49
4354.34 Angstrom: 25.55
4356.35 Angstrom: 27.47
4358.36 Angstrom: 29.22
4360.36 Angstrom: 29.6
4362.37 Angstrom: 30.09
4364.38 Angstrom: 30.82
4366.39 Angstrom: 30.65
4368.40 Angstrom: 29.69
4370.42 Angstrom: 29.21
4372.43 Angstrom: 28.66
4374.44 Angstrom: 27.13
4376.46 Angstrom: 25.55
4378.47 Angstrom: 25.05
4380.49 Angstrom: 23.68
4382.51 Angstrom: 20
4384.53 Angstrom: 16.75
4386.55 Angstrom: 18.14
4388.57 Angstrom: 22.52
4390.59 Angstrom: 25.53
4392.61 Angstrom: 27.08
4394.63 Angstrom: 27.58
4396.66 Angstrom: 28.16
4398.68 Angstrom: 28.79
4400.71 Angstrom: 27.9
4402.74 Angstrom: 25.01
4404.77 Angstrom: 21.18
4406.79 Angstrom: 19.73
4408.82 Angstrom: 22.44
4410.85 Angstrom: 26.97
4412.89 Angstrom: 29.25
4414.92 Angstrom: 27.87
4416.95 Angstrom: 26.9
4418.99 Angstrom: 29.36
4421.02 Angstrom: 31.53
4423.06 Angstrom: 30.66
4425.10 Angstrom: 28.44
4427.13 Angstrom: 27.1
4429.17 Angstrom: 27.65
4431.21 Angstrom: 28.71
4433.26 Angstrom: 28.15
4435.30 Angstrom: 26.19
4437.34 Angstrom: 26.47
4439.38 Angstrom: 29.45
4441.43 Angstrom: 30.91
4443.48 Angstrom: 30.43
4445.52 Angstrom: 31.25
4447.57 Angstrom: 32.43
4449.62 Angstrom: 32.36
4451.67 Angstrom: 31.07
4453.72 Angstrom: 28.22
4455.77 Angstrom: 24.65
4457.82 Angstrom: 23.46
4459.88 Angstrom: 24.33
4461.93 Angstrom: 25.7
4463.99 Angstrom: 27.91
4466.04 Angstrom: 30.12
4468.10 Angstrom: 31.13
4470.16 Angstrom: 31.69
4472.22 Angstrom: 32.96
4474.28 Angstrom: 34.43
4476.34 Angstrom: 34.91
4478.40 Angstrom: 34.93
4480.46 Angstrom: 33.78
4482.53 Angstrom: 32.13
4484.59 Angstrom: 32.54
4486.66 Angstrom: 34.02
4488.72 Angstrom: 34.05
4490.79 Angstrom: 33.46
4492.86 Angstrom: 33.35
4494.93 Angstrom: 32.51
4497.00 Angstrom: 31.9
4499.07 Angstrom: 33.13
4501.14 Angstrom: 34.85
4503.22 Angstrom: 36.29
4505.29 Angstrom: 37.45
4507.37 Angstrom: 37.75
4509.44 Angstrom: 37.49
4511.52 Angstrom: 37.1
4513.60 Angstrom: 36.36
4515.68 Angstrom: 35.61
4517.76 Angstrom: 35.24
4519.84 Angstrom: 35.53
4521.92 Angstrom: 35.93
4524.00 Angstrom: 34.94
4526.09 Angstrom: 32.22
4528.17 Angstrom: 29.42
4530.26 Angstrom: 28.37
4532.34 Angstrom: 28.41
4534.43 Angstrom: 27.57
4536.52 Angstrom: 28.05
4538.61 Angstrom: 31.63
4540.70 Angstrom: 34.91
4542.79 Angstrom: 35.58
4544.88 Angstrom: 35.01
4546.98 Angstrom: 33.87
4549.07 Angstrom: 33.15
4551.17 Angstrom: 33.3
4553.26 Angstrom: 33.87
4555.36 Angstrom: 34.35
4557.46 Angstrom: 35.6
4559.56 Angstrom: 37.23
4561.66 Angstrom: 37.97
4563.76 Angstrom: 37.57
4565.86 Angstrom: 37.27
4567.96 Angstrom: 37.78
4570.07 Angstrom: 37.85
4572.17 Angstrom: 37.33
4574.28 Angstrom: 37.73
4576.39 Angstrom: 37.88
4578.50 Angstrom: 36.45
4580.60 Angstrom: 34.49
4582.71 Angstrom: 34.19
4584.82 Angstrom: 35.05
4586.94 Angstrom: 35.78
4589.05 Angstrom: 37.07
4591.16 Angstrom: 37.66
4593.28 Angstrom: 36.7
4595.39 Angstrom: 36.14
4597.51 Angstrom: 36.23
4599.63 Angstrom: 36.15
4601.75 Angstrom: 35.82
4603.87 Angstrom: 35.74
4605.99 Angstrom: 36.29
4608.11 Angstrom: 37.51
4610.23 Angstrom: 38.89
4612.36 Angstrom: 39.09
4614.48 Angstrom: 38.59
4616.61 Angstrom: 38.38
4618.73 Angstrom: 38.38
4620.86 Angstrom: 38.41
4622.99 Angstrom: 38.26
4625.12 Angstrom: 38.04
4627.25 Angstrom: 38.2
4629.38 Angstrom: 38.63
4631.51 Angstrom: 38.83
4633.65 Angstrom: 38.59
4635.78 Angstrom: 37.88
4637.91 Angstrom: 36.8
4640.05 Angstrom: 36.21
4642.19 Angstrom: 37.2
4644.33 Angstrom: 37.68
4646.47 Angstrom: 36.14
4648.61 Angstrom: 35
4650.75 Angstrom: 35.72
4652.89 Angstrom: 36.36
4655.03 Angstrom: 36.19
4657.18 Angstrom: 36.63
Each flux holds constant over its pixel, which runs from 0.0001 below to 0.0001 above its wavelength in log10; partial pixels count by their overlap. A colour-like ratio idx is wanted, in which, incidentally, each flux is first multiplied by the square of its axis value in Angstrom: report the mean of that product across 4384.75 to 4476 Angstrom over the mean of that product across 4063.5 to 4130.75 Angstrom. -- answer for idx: 1.58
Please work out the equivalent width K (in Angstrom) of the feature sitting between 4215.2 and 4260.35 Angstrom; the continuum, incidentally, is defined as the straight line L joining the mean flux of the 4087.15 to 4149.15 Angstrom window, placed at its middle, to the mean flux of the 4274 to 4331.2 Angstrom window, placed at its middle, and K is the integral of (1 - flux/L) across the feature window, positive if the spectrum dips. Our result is 5.09 Angstrom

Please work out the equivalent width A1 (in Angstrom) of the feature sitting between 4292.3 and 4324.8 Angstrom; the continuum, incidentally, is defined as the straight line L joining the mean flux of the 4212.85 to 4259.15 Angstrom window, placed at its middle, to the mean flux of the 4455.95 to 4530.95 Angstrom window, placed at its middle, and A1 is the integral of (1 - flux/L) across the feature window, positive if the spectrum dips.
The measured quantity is 3.5 Angstrom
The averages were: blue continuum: 18.2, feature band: 20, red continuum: 32.9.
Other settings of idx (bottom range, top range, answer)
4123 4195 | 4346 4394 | 1.43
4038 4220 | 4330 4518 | 1.67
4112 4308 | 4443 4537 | 1.88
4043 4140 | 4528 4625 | 2.25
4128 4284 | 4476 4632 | 2.13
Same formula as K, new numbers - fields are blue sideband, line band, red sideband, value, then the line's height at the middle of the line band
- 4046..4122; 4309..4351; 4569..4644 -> 4.50 Angstrom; 28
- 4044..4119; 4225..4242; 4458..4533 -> 6.37 Angstrom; 24.5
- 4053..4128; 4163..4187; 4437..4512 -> 2.17 Angstrom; 22.8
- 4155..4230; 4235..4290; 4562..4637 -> 7.82 Angstrom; 22.8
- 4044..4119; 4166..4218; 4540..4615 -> 6.25 Angstrom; 23.3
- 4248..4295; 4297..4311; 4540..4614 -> 2.92 Angstrom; 20.9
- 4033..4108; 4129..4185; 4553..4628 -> 5.14 Angstrom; 22.1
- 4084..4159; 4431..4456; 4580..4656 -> 1.53 Angstrom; 31.3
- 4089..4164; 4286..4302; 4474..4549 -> 4.88 Angstrom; 26.4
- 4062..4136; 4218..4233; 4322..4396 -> 5.22 Angstrom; 23.1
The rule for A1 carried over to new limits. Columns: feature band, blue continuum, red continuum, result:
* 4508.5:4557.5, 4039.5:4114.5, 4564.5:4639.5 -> 2.07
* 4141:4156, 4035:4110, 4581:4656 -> 2.20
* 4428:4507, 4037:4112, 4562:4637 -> 4.23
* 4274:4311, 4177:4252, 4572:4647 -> 7.58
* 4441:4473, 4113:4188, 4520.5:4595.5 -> 1.96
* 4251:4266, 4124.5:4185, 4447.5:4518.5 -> 3.34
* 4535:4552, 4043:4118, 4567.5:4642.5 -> 1.03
